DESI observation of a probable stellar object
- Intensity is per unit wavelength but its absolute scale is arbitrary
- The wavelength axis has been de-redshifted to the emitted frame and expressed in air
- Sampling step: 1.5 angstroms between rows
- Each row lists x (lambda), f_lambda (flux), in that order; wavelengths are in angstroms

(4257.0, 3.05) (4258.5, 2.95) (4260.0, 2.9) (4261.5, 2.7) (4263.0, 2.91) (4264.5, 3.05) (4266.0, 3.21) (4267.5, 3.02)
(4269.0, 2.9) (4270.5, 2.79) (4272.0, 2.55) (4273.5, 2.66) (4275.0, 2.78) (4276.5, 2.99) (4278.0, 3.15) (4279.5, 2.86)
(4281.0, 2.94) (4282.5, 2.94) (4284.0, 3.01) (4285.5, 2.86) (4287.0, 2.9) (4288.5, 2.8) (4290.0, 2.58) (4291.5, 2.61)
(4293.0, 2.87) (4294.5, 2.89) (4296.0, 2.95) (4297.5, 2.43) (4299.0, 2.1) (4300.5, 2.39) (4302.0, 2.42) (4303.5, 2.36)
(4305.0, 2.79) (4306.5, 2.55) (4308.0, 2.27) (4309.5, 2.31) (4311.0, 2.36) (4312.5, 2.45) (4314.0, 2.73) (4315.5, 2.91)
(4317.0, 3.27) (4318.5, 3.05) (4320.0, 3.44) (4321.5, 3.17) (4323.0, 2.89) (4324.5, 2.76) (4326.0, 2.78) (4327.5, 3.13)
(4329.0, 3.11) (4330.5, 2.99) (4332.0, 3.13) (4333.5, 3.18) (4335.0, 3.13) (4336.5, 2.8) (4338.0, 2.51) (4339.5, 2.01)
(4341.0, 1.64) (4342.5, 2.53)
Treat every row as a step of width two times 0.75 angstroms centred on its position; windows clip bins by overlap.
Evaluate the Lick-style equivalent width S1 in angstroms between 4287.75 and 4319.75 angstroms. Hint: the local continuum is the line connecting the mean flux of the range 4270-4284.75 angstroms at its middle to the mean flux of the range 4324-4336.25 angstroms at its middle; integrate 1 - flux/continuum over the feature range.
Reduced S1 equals 3.4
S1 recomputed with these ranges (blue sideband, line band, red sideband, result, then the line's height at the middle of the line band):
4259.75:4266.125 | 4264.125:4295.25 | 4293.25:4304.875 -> -1.4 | 2.75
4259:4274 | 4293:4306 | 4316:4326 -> 1.9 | 2.99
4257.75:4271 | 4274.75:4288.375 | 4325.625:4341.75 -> -0.2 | 2.9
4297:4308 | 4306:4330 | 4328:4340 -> -1.6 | 2.65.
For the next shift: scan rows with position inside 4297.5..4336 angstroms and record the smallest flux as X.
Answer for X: 2.1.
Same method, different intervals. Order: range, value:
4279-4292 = 2.58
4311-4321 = 2.36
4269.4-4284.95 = 2.55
